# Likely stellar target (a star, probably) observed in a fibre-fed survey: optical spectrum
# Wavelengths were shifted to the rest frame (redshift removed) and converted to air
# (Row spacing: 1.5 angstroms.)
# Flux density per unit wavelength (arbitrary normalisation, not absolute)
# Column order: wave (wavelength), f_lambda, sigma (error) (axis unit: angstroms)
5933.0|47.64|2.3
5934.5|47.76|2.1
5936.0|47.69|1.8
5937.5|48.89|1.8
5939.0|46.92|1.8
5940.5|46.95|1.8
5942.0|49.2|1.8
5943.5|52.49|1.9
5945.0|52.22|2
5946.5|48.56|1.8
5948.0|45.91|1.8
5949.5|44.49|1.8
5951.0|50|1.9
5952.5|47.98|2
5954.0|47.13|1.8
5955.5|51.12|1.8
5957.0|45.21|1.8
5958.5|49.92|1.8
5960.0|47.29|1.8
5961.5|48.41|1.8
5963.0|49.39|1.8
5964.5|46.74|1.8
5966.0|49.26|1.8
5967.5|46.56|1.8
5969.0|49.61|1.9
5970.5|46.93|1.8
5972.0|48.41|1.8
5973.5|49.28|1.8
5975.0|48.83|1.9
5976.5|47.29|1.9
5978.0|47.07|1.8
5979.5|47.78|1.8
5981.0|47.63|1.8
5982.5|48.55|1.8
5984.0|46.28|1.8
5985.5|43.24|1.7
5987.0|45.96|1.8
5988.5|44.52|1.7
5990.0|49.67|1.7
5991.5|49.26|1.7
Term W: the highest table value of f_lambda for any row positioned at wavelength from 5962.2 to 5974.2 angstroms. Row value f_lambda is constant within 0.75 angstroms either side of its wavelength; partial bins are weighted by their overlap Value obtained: 49.61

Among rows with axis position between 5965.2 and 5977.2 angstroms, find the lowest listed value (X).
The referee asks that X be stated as 46.56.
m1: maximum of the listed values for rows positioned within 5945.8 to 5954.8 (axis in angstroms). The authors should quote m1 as 50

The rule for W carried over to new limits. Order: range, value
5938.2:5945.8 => 52.49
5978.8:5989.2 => 48.55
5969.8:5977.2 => 49.28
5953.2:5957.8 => 51.12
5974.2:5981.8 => 48.83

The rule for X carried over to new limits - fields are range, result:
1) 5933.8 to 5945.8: 46.92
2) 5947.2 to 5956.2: 44.49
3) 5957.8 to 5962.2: 47.29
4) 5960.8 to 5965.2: 46.74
